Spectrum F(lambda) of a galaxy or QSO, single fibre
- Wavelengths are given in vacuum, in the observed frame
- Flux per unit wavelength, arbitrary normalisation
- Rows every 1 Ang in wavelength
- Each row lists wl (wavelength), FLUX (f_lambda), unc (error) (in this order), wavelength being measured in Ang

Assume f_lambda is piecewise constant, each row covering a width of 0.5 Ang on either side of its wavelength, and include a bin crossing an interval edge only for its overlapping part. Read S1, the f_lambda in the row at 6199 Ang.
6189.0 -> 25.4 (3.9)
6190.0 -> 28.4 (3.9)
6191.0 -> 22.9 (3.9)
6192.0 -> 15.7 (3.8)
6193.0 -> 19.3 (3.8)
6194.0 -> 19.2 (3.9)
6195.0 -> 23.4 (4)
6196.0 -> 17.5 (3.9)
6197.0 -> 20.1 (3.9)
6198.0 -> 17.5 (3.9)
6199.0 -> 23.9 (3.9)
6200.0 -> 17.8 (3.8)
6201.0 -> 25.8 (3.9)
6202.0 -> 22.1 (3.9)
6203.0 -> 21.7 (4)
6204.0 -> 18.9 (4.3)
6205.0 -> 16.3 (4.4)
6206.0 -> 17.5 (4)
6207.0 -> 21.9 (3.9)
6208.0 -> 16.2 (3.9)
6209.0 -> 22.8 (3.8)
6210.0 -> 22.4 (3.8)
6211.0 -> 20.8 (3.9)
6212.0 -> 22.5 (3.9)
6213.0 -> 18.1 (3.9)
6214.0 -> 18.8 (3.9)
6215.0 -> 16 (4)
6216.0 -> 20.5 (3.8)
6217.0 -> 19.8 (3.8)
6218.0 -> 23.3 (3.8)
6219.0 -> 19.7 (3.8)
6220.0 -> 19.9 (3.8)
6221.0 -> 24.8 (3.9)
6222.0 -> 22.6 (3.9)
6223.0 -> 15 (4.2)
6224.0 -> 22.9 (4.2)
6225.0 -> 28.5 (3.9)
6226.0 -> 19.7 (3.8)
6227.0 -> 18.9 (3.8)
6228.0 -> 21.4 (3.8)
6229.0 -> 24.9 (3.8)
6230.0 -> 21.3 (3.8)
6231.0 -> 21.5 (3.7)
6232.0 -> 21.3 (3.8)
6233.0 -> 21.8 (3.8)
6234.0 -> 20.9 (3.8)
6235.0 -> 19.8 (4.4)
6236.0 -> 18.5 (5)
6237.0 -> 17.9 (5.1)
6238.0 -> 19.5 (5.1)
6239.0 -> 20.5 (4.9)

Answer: 23.9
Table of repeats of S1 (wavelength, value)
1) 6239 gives 20.5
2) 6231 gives 21.5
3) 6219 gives 19.7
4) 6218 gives 23.3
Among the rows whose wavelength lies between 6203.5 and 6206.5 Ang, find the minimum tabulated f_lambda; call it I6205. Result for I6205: 16.3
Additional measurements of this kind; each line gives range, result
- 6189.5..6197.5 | 15.7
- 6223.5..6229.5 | 18.9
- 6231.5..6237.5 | 17.9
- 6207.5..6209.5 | 16.2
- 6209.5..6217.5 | 16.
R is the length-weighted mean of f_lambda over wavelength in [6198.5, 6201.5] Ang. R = 22.5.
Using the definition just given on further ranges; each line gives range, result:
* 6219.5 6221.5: 22.4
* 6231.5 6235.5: 20.9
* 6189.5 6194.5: 21.1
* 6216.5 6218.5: 21.6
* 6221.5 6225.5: 22.2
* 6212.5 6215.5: 17.6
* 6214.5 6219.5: 19.9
